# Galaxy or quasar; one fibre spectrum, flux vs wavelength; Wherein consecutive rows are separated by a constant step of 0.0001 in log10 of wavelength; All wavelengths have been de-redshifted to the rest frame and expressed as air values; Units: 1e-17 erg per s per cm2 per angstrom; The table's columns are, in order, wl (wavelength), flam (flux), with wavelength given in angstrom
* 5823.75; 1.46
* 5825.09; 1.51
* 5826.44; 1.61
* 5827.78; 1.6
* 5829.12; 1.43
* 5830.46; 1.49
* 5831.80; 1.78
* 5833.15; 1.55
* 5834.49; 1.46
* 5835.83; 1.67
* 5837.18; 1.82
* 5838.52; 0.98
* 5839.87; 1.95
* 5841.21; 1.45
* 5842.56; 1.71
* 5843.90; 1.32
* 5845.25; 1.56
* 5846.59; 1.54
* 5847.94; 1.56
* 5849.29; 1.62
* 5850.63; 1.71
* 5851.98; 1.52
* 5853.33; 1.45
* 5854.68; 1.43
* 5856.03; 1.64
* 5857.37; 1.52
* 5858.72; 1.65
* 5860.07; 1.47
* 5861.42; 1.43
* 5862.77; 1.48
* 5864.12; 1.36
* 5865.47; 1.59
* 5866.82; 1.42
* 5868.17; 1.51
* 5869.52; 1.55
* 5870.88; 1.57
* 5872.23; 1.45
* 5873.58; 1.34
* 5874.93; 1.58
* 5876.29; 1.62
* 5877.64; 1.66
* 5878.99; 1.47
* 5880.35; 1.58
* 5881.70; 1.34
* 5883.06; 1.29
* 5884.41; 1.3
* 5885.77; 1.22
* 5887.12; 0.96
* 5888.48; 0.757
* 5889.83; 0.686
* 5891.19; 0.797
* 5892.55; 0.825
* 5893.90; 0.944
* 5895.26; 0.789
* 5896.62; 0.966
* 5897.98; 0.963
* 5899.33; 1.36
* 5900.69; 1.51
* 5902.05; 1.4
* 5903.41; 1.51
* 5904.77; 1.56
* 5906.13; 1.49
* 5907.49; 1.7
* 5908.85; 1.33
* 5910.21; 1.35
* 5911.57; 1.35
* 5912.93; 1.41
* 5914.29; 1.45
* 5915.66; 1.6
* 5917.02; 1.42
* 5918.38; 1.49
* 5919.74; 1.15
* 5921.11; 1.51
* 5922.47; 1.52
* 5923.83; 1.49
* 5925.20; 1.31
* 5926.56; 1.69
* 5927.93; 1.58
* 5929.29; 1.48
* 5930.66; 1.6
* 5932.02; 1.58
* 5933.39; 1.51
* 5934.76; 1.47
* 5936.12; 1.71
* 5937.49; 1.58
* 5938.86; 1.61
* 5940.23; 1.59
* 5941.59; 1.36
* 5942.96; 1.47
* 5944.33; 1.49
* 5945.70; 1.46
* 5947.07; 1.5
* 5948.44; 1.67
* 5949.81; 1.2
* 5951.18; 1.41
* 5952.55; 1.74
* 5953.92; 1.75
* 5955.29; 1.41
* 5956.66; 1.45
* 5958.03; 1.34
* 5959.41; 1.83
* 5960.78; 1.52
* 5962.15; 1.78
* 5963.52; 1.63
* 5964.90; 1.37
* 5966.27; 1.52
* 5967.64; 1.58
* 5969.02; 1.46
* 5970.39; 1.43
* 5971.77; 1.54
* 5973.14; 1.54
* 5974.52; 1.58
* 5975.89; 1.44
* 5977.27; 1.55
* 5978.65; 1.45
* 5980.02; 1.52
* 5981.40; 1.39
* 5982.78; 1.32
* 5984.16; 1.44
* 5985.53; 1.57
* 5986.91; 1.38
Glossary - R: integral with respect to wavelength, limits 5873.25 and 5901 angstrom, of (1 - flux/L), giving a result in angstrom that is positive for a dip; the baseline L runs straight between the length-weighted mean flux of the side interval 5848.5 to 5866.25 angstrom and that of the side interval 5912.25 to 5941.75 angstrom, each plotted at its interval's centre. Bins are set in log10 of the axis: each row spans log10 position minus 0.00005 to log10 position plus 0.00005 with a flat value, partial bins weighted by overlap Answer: 6.2 angstrom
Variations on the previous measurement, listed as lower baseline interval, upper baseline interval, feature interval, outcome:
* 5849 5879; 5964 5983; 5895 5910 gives 1.67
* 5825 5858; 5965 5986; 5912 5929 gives 0.53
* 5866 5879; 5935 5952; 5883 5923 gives 6.90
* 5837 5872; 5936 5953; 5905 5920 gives 0.74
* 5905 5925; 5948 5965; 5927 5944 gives -0.55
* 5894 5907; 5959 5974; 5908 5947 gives -2.67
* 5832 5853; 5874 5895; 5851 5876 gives -2.27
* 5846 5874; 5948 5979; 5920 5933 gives 0.07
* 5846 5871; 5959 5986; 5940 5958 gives 0.35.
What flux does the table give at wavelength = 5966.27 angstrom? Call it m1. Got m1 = 1.52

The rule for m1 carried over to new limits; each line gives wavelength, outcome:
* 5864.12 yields 1.36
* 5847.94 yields 1.56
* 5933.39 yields 1.51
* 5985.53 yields 1.57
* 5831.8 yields 1.78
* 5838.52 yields 0.98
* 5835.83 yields 1.67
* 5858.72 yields 1.65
